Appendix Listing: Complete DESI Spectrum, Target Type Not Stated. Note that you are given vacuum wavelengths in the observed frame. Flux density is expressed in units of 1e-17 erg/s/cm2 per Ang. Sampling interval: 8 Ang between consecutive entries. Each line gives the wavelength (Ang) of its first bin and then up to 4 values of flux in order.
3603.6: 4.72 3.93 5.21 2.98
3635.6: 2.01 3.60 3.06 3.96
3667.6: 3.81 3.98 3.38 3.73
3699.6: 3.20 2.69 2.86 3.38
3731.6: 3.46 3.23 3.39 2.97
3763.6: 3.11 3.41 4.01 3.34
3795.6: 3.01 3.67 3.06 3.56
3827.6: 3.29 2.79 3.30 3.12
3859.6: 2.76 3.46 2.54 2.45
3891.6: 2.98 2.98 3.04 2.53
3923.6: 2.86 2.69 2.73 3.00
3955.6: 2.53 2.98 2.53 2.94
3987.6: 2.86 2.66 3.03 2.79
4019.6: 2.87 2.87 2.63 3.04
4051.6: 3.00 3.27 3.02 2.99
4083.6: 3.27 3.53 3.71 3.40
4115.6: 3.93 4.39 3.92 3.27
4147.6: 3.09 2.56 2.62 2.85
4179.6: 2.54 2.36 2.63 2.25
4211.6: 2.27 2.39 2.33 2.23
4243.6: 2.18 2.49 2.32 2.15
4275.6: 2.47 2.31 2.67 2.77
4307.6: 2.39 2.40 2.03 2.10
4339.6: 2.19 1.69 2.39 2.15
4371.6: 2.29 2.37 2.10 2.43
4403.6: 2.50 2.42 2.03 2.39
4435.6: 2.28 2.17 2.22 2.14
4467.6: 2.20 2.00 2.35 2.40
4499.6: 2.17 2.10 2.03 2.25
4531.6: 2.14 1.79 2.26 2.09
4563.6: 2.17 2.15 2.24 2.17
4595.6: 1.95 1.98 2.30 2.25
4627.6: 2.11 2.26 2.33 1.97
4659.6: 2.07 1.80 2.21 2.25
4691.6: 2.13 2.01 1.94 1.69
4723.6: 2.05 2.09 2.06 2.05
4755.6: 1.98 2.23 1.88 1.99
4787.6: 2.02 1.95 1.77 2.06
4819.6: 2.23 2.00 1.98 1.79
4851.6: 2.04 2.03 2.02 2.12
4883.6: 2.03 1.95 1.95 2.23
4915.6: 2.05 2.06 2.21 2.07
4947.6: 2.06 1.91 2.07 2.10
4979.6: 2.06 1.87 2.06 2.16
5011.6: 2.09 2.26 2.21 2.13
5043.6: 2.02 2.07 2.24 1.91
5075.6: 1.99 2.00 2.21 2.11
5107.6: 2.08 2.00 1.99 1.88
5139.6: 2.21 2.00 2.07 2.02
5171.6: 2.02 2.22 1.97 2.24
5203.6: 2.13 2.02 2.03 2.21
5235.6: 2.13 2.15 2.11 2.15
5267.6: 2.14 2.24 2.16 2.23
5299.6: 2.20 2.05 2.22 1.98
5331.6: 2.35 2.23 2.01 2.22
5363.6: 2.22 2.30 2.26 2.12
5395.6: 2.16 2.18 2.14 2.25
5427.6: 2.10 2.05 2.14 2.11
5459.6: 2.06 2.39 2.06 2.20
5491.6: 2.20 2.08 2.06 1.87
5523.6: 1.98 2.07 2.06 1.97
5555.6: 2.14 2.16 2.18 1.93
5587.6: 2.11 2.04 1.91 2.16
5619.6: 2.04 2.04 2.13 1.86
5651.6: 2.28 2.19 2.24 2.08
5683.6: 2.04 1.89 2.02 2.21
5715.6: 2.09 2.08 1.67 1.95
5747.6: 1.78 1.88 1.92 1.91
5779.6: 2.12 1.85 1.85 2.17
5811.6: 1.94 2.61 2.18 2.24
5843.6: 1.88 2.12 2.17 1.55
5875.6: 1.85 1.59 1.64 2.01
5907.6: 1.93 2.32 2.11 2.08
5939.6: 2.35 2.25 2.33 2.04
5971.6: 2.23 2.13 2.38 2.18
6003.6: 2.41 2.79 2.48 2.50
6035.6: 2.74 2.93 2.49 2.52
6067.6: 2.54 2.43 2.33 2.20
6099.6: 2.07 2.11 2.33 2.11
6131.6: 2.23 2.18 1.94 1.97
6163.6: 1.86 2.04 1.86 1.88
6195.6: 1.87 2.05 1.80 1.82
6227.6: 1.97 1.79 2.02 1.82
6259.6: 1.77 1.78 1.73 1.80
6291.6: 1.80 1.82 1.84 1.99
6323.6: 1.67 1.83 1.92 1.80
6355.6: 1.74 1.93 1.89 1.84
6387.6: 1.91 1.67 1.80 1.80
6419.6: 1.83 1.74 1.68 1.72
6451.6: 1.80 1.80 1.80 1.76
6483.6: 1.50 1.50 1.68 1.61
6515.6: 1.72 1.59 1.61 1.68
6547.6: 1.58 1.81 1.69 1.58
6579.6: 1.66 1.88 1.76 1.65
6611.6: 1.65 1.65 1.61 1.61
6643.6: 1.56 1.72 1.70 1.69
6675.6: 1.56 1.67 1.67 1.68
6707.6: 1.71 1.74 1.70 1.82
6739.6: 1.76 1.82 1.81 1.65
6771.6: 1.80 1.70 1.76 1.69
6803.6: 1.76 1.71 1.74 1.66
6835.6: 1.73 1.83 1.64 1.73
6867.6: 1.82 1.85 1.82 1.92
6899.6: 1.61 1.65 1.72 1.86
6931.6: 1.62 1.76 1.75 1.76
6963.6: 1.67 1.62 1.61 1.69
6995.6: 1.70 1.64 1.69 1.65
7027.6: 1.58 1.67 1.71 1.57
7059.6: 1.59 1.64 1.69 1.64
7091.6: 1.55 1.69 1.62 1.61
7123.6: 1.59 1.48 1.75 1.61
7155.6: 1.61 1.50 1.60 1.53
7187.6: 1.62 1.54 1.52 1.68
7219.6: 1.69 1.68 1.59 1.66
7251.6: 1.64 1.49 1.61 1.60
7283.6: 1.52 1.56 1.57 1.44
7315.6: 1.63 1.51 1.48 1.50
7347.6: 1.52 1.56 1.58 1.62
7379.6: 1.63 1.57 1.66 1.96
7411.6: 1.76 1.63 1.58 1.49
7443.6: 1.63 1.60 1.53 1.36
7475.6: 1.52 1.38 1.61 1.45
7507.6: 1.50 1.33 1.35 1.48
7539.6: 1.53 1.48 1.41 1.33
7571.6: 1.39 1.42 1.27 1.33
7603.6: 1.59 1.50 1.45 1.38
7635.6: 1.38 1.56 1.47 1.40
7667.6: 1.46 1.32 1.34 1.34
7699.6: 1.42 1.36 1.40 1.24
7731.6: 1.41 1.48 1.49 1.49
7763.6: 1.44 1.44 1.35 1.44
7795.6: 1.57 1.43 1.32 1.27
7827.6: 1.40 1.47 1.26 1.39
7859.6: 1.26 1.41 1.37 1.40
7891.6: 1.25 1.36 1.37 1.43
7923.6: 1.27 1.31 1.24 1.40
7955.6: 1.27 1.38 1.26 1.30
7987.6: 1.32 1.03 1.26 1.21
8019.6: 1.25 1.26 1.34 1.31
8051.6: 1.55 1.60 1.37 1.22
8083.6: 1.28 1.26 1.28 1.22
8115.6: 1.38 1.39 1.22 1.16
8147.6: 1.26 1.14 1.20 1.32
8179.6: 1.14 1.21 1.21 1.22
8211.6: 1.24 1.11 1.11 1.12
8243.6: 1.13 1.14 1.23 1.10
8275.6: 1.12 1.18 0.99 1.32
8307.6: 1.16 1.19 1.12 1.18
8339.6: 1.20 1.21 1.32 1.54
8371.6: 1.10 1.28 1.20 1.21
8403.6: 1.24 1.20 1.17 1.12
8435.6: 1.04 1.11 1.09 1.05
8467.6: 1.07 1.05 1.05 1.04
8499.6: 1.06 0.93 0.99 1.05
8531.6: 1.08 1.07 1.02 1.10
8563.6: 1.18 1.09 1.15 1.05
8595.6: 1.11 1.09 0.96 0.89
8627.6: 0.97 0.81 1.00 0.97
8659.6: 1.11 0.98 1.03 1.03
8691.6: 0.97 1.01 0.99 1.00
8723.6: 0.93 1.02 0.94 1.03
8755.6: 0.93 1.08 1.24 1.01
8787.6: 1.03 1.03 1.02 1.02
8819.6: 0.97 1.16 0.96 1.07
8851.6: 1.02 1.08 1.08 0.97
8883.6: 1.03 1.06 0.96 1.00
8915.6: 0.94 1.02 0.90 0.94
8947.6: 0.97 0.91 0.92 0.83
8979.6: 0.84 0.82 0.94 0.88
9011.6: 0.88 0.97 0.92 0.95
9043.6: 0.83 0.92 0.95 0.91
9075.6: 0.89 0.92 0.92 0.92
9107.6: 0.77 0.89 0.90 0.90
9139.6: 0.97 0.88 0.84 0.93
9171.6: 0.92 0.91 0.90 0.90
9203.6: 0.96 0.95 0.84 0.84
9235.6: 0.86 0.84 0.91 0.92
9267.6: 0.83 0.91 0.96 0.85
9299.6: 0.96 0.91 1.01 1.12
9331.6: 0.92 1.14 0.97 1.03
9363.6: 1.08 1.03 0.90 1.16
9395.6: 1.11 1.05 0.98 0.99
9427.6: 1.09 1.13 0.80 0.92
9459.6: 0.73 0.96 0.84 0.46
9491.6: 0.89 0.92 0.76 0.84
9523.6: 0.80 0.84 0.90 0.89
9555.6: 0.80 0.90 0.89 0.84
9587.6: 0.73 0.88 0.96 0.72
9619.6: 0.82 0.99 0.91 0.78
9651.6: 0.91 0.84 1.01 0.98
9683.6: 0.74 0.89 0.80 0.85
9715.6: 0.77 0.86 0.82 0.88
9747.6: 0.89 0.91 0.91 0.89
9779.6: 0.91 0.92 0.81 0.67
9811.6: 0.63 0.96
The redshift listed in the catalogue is 1.161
